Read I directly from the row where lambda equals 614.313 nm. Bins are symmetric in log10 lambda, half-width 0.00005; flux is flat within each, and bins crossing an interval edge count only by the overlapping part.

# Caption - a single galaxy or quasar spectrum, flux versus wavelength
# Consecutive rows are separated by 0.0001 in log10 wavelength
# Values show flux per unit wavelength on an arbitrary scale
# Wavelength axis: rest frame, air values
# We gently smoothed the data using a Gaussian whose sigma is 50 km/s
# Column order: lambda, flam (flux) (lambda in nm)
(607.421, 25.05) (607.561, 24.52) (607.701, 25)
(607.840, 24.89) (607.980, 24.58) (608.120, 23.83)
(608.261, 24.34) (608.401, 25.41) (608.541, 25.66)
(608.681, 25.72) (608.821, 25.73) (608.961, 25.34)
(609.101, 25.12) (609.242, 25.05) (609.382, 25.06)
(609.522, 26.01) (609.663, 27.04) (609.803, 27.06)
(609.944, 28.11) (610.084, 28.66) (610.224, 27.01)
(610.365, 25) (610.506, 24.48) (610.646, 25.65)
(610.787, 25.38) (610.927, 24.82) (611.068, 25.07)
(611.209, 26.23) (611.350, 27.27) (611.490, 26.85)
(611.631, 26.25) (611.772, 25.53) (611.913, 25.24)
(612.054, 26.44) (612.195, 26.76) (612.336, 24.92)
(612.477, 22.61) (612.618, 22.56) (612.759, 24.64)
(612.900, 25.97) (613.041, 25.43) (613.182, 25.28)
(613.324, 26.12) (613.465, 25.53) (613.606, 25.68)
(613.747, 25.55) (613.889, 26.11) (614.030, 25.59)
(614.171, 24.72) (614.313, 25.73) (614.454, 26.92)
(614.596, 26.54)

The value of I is 25.73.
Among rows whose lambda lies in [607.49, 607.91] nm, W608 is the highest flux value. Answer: 25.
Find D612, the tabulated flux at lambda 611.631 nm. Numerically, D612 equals 26.25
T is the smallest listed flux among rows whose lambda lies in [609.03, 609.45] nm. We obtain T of 25.05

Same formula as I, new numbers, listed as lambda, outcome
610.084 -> 28.66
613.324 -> 26.12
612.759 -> 24.64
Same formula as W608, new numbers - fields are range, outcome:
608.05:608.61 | 25.66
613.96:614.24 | 25.59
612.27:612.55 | 24.92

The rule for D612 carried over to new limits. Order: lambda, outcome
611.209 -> 26.23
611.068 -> 25.07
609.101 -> 25.12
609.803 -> 27.06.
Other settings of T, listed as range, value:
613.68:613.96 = 25.55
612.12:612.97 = 22.56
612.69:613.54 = 24.64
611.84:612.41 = 24.92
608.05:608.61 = 23.83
